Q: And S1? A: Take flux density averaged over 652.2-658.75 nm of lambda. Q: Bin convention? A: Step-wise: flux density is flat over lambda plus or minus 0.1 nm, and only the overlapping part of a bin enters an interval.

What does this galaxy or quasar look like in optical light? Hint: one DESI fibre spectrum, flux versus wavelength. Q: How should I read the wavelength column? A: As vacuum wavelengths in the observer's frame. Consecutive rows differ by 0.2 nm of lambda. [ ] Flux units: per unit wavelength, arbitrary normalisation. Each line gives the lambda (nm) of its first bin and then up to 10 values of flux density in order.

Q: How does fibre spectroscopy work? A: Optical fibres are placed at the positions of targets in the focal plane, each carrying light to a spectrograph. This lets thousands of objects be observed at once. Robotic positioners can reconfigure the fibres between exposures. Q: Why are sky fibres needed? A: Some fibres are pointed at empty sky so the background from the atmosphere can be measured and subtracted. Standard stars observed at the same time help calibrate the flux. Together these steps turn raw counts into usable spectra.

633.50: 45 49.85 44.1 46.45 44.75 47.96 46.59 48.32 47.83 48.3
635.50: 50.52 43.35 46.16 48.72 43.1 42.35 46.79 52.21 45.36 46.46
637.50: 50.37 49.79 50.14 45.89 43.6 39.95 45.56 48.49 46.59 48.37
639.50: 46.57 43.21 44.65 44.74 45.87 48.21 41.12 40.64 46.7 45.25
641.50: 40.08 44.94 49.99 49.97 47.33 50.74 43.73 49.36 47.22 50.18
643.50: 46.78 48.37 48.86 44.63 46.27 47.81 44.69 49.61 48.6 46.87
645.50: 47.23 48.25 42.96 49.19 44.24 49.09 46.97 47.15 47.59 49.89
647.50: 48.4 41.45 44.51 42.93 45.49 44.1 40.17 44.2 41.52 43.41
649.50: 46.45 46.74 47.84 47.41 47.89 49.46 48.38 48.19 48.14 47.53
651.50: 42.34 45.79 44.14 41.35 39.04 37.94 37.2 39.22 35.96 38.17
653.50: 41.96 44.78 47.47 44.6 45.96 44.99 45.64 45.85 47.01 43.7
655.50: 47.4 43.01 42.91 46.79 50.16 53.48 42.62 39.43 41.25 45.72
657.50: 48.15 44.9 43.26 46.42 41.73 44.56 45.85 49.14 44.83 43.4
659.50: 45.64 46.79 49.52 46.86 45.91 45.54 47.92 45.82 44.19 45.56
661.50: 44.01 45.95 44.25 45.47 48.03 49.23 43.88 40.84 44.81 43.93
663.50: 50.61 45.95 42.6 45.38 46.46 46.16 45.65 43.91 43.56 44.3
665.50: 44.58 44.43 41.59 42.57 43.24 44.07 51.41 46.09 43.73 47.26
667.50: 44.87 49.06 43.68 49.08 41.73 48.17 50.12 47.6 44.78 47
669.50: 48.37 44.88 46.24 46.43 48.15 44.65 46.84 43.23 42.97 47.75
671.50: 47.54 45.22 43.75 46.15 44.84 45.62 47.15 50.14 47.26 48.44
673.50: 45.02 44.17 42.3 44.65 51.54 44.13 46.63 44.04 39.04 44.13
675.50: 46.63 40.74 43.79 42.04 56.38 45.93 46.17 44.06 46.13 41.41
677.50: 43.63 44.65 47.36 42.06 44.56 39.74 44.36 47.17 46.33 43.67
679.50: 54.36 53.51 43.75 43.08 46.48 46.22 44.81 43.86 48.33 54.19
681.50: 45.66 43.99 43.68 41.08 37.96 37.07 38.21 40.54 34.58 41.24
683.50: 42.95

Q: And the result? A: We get 43.8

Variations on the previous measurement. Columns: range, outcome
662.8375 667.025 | 44.9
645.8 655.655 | 44.7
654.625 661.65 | 45.6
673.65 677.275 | 45.1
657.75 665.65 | 45.4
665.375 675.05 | 45.9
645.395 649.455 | 45.5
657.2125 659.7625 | 45.4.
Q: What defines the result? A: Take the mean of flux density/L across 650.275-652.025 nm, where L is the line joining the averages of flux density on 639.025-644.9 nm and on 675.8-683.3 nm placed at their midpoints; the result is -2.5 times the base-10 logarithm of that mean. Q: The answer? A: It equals -0.02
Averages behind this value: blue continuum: 46.4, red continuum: 44.6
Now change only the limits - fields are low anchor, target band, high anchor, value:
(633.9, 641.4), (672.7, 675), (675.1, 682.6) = -0.026 mag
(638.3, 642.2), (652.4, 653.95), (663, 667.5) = 0.129 mag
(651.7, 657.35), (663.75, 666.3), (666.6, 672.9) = 0.029 mag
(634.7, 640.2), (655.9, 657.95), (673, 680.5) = 0.012 mag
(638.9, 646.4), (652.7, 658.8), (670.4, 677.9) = 0.042 mag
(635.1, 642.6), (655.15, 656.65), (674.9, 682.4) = -0.020 mag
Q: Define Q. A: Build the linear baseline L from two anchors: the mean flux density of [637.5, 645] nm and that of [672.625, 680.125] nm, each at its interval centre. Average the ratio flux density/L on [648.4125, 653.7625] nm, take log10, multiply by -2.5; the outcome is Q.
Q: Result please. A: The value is 0.06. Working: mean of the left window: 46.4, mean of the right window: 45.5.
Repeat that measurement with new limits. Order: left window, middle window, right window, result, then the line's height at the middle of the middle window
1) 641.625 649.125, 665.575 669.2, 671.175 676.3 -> 0.00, 45.8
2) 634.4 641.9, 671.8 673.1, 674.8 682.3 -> -0.02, 45.4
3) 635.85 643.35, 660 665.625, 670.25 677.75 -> 0.01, 45.7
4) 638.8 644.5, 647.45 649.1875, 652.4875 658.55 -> 0.04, 45.3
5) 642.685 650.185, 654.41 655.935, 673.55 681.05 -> 0.02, 46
